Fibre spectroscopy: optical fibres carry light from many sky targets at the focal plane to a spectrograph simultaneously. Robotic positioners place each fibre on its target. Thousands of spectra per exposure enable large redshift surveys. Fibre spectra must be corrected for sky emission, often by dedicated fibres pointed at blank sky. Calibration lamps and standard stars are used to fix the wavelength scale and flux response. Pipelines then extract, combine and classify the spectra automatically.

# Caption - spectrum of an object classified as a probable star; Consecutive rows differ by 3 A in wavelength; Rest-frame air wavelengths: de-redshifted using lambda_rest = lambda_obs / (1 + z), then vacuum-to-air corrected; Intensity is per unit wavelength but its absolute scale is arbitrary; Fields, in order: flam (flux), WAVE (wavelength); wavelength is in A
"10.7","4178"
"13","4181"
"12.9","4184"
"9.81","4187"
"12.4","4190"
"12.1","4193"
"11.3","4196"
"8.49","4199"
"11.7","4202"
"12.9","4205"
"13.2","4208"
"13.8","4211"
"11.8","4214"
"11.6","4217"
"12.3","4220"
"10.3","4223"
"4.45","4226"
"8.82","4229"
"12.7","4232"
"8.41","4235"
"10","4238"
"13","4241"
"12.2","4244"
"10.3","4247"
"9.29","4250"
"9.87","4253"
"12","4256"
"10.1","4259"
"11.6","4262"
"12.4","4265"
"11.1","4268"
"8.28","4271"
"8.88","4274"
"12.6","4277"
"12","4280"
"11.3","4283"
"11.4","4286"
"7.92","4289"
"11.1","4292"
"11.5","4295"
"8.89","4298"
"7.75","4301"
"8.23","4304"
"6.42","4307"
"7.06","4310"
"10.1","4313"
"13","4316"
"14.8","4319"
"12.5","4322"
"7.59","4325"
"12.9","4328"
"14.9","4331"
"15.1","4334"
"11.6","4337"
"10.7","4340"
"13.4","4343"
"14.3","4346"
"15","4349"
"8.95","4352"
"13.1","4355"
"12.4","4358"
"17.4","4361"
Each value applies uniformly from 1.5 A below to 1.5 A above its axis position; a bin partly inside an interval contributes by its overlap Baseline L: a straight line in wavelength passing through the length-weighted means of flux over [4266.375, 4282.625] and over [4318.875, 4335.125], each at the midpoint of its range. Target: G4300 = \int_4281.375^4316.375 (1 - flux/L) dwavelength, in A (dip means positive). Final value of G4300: 6.4 A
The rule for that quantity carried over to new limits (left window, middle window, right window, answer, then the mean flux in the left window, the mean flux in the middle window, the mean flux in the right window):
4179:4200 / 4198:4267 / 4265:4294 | 0.8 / 11.5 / 10.9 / 10.6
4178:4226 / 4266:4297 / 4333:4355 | 4.0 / 11.6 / 10.6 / 12.7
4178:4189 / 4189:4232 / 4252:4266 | 1.6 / 11.8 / 11.1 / 11.2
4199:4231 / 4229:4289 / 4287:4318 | -3.8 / 11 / 10.8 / 9.32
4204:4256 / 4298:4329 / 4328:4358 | 6.3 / 10.9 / 9.93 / 13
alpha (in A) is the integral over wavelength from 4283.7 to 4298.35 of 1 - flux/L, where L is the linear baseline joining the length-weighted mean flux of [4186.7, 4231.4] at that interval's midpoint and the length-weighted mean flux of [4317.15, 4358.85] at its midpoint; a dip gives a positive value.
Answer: 2.1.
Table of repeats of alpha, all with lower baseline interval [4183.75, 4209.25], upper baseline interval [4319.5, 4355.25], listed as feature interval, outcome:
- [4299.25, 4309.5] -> 4.0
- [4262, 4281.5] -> 1.9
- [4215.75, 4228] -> 2.2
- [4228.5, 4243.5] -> 1.3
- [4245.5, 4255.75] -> 1.6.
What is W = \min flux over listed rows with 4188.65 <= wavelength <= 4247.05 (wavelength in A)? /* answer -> 4.45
